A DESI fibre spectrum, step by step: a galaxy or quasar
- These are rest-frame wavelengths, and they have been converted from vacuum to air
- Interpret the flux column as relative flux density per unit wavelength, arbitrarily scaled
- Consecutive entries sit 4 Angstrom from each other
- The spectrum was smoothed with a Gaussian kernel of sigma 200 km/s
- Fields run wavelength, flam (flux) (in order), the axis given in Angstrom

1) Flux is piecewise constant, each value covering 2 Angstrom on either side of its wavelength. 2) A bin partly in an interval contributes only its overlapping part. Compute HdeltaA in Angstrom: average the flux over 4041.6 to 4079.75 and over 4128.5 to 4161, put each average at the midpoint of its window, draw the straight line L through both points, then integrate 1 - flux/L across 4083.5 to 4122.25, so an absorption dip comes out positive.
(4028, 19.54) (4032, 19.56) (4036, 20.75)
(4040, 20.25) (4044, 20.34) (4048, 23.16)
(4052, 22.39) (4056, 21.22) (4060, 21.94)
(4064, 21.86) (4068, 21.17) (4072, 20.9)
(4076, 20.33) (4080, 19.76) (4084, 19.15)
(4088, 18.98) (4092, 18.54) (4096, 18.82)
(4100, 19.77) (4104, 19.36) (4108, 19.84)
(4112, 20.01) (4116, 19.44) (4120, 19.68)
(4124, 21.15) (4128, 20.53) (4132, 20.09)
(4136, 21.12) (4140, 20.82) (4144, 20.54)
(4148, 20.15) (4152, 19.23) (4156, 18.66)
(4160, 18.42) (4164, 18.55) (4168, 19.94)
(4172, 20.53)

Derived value 2.4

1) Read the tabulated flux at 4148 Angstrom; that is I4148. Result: 20.15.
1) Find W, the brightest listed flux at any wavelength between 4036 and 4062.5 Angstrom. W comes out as 23.16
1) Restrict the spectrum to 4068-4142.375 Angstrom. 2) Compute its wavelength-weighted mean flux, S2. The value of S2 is 19.9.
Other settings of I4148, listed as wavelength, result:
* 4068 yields 21.17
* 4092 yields 18.54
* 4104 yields 19.36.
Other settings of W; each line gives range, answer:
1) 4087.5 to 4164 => 21.15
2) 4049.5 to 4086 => 22.39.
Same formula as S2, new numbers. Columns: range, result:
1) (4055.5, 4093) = 20.4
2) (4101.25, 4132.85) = 20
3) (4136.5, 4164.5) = 19.6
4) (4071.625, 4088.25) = 19.8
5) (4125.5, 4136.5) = 20.5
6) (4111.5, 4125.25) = 20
